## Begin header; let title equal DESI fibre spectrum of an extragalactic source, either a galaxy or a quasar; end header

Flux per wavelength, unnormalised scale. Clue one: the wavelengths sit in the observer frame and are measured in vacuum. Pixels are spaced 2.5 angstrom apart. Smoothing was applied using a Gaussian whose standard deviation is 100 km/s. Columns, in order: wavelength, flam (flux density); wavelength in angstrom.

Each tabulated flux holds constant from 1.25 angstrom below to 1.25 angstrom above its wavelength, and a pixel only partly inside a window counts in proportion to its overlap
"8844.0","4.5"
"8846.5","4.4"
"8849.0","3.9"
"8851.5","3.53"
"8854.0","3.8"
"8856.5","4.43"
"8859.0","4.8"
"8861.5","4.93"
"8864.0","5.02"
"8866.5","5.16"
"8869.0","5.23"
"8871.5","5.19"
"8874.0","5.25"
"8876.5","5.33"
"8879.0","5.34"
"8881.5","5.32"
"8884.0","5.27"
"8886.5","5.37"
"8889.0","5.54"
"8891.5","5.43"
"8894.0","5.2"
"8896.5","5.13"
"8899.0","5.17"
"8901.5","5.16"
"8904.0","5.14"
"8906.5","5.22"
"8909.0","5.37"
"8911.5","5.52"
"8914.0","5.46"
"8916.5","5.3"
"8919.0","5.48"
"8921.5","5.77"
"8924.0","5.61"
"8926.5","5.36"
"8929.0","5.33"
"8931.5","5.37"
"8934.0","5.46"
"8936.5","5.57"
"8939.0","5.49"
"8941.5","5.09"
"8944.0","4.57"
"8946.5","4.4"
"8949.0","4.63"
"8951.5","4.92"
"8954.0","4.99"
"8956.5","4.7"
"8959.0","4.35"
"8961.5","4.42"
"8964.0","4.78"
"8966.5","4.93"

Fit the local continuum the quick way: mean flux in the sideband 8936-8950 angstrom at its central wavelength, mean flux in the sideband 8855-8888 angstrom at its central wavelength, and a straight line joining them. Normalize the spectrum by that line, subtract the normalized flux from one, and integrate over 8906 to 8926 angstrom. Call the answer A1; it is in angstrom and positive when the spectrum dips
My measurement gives -1.88 angstrom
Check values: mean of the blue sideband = 5.12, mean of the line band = 5.47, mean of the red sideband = 4.93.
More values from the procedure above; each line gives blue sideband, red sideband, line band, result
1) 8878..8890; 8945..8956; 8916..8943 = -2.8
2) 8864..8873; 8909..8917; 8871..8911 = 0.1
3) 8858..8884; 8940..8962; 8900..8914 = -1.0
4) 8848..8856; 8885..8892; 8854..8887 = -3.2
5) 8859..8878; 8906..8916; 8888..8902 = 0.1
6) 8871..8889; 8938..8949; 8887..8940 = -3.4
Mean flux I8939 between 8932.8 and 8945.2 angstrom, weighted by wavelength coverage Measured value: 5.24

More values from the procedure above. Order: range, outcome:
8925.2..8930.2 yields 5.35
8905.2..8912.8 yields 5.37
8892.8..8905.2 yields 5.16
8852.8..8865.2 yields 4.6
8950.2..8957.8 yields 4.87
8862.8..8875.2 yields 5.17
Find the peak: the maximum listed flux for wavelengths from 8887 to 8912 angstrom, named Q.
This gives 5.54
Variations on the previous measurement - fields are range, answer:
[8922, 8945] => 5.61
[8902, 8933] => 5.77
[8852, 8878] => 5.33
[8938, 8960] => 5.49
